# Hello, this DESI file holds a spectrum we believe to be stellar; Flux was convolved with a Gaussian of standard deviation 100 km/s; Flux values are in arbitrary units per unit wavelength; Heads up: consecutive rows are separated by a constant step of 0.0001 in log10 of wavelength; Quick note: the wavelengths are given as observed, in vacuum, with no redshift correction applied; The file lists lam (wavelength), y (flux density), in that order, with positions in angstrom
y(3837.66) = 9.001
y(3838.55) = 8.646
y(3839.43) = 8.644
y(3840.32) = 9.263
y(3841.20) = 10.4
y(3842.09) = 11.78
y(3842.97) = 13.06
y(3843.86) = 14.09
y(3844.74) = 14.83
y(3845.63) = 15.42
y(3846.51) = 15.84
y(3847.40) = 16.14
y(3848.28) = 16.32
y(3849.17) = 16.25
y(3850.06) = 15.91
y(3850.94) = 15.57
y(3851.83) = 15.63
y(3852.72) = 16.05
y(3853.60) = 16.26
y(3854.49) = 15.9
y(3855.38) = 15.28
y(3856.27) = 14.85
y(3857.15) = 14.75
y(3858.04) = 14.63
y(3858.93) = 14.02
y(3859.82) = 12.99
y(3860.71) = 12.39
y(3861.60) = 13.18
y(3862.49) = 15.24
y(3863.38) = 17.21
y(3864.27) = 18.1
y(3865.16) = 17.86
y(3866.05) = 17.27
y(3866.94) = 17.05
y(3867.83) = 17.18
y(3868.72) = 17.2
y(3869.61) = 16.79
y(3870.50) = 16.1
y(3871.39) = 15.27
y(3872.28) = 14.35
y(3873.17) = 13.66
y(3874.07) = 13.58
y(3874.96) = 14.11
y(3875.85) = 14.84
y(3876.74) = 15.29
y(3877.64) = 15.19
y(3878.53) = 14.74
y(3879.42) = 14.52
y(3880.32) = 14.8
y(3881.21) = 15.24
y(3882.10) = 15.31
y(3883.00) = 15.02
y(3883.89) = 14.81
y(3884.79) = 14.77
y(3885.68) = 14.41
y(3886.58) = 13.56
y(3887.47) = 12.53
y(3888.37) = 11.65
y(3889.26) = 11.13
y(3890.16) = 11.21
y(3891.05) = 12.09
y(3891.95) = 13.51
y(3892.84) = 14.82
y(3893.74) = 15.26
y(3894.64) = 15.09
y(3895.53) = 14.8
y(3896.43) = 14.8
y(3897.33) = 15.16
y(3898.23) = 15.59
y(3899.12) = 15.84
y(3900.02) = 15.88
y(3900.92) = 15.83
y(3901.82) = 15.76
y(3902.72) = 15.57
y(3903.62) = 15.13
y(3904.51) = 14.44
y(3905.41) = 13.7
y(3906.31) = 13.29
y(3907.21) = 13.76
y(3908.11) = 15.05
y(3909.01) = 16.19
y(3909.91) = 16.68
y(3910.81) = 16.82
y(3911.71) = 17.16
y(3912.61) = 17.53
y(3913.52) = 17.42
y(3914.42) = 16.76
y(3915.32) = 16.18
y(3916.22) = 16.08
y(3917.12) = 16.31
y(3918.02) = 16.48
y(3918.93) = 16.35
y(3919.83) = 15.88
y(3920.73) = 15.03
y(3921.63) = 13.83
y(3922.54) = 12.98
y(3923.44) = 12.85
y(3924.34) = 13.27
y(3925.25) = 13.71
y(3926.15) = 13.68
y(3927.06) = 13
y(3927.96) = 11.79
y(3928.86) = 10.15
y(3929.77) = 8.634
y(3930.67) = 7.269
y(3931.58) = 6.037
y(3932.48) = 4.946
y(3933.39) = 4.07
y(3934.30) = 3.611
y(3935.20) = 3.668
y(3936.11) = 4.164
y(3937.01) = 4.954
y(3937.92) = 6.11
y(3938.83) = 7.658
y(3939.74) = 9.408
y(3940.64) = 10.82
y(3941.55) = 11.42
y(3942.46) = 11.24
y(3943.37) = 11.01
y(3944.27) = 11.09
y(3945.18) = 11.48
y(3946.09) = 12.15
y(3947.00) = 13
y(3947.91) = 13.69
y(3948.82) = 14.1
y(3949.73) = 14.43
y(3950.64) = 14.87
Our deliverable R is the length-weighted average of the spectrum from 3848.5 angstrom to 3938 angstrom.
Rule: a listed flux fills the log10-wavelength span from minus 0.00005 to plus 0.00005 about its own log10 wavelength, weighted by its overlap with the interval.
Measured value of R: 14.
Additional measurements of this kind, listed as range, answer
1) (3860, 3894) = 14.8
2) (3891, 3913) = 15.2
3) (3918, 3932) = 12.4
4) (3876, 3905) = 14.5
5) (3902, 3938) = 12.6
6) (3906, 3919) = 16.2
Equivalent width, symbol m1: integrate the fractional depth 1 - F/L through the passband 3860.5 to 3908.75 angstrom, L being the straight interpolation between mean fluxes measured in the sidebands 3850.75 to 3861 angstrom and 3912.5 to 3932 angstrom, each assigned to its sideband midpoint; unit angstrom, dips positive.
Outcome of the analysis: -1.7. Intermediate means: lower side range 14.9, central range 14.8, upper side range 13.6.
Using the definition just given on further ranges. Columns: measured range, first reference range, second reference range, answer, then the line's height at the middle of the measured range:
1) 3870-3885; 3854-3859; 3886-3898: -0.7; 14.1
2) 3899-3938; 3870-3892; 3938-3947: -2.3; 12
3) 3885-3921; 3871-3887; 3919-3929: -2.6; 14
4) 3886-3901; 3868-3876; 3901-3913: 1.3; 15.4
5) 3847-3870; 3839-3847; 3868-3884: -3.3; 13.8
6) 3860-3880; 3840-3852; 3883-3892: -2.7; 13.6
